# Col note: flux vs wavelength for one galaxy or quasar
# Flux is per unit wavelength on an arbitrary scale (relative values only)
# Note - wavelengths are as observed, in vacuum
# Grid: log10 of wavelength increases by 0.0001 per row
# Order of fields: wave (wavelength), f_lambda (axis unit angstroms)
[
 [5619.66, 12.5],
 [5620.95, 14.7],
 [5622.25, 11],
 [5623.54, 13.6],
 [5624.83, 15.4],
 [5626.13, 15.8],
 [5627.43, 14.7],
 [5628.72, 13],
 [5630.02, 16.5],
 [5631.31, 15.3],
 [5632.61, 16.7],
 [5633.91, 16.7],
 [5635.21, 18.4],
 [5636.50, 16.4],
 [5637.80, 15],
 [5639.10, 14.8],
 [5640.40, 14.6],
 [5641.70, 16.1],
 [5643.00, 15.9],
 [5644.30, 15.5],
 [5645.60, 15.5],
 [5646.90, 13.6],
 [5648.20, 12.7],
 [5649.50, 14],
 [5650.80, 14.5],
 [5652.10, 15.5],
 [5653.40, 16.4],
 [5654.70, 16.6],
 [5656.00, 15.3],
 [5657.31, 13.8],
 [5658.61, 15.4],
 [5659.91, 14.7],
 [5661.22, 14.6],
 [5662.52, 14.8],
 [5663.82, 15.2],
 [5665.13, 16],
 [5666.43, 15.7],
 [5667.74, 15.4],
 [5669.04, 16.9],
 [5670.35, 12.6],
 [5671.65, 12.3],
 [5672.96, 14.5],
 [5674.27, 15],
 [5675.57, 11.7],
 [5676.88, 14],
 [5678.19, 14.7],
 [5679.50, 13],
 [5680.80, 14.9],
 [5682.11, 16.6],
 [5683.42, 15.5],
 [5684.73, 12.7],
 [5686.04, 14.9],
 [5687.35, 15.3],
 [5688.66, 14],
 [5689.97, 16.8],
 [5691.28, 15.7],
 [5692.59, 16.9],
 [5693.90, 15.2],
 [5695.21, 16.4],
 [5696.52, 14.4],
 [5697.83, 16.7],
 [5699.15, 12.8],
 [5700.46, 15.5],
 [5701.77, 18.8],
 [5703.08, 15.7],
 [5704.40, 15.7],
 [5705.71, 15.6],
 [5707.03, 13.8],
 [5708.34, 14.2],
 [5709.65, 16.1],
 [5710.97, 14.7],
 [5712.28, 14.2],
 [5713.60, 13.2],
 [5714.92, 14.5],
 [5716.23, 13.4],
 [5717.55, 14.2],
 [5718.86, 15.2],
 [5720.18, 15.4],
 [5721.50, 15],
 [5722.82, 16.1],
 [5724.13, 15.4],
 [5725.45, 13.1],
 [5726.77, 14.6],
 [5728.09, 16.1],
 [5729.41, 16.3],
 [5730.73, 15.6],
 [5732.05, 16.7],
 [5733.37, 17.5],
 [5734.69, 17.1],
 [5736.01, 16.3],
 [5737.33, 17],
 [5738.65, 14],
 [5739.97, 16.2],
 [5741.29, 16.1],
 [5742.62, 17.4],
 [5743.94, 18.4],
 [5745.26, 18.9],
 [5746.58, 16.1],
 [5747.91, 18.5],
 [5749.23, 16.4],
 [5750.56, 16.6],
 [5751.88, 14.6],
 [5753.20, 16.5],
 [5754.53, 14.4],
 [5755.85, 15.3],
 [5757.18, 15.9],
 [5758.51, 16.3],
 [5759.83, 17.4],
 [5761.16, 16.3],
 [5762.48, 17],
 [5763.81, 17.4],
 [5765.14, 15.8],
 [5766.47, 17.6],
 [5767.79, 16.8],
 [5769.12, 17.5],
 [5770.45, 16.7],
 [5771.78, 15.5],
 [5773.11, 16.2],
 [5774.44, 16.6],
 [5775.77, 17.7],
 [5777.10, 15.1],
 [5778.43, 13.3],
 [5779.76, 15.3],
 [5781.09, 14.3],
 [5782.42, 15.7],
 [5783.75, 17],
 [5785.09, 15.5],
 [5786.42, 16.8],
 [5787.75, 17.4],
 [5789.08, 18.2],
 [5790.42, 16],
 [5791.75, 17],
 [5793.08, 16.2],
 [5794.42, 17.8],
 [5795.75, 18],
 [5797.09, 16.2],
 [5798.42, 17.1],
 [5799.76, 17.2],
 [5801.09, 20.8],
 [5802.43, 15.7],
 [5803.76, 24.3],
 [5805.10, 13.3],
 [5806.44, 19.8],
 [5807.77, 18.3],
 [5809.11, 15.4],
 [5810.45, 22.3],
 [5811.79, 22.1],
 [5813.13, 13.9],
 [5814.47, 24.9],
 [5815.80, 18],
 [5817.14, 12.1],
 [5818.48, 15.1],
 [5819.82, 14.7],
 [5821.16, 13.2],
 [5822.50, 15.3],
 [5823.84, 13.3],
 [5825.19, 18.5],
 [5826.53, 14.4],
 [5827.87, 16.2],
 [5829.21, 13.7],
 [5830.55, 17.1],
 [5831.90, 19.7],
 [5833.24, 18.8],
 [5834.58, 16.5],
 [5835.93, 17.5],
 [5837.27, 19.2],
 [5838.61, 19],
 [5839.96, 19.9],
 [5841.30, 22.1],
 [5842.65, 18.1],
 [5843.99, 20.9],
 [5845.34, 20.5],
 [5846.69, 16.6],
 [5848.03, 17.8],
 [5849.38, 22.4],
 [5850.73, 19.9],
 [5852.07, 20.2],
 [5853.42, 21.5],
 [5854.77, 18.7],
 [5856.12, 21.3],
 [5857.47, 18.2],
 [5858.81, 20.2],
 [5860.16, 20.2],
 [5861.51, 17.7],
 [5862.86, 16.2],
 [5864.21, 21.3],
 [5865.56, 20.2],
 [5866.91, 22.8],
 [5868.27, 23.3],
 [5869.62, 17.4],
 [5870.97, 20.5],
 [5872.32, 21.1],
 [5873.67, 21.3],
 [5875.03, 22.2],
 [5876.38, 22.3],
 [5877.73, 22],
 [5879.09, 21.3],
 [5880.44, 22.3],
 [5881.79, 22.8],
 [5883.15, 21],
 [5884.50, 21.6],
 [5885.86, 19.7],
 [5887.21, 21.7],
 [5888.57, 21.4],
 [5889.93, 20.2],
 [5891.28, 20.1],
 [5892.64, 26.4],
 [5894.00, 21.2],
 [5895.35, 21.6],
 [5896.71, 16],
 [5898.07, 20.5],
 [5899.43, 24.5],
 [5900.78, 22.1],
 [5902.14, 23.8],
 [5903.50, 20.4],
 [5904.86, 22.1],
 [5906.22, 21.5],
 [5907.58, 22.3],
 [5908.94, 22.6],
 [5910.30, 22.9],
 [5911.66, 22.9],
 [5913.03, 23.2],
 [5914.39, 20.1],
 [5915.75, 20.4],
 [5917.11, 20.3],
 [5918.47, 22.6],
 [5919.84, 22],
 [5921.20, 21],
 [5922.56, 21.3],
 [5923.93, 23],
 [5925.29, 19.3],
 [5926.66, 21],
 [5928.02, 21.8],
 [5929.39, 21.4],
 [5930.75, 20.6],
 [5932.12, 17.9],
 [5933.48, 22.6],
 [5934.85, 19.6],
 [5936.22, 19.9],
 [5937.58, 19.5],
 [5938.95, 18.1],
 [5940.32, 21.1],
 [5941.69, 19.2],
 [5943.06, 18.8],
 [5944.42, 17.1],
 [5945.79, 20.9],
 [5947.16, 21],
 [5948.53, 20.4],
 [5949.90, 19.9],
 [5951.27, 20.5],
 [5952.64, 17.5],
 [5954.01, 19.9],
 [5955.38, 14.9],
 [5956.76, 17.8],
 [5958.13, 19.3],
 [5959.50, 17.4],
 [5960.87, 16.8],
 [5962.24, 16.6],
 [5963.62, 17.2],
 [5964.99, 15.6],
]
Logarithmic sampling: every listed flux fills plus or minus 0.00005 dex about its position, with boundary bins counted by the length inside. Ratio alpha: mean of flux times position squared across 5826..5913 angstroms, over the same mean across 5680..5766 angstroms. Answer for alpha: 1.4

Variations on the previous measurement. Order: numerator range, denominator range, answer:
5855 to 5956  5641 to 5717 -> 1.50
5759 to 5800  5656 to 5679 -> 1.18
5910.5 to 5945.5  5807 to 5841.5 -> 1.23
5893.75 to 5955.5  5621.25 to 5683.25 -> 1.53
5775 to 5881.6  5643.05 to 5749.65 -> 1.26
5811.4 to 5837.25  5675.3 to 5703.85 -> 1.15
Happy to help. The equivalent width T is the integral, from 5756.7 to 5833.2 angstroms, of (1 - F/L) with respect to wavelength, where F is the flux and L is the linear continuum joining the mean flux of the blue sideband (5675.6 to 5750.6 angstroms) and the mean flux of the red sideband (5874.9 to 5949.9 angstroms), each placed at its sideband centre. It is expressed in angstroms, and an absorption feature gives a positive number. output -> 4.3 angstroms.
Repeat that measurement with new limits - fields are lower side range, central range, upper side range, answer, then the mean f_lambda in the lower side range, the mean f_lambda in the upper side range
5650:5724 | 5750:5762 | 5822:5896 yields 0.7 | 15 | 19.8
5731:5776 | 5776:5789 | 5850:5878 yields 1.3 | 16.6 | 20.4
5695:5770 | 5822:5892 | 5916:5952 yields -3.3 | 15.9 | 20.4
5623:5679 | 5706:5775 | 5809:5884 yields 3.9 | 15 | 19.1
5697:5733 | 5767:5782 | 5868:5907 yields 1.2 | 15.1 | 21.4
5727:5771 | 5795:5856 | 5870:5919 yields 3.7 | 16.5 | 21.6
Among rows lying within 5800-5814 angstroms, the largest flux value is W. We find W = 24.3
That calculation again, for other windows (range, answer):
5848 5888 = 23.3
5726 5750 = 18.9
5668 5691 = 16.9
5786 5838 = 24.9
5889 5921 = 26.4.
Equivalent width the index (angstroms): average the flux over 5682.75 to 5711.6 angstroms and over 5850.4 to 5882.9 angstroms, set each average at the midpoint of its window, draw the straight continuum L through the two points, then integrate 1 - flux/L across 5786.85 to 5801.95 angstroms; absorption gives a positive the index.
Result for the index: 0.8 angstroms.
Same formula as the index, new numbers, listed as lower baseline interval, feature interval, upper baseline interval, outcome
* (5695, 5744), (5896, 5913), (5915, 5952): -1.8 angstroms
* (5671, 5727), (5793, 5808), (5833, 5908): 0.2 angstroms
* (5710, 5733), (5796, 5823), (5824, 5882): 0.8 angstroms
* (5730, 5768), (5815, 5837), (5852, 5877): 3.6 angstroms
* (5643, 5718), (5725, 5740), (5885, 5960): 0.2 angstroms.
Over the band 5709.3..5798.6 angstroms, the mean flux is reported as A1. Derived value 16.1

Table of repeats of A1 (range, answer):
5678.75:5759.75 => 15.6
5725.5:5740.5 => 16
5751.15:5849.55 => 17.1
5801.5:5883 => 18.9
